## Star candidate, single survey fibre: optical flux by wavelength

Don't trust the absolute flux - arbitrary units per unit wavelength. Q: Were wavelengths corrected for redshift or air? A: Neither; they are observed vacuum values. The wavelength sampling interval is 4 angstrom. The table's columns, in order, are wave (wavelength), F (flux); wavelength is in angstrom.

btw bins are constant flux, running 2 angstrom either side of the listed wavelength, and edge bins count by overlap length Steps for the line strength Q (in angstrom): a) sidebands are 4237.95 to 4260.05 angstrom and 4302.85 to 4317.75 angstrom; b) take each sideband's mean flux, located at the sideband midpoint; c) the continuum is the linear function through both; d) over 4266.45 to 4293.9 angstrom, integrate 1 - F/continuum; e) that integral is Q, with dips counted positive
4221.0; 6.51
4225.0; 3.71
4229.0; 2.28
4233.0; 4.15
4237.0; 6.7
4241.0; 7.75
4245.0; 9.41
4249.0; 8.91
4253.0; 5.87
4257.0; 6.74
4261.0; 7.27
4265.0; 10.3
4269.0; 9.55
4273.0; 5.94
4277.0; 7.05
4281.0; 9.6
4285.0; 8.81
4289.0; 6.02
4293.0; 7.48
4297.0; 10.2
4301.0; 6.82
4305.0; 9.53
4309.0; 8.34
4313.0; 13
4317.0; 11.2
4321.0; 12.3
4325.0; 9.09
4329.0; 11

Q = 3.6 angstrom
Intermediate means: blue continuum 7.66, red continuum 10.4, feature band 7.84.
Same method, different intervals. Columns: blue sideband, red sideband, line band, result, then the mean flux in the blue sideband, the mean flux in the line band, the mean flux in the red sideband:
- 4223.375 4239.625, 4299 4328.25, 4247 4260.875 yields -3.0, 4.36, 7.19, 10.1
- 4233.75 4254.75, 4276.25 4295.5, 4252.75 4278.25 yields 0.2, 7.54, 7.66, 7.9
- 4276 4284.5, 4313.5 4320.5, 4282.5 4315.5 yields 4.6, 8.56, 8.82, 11.8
